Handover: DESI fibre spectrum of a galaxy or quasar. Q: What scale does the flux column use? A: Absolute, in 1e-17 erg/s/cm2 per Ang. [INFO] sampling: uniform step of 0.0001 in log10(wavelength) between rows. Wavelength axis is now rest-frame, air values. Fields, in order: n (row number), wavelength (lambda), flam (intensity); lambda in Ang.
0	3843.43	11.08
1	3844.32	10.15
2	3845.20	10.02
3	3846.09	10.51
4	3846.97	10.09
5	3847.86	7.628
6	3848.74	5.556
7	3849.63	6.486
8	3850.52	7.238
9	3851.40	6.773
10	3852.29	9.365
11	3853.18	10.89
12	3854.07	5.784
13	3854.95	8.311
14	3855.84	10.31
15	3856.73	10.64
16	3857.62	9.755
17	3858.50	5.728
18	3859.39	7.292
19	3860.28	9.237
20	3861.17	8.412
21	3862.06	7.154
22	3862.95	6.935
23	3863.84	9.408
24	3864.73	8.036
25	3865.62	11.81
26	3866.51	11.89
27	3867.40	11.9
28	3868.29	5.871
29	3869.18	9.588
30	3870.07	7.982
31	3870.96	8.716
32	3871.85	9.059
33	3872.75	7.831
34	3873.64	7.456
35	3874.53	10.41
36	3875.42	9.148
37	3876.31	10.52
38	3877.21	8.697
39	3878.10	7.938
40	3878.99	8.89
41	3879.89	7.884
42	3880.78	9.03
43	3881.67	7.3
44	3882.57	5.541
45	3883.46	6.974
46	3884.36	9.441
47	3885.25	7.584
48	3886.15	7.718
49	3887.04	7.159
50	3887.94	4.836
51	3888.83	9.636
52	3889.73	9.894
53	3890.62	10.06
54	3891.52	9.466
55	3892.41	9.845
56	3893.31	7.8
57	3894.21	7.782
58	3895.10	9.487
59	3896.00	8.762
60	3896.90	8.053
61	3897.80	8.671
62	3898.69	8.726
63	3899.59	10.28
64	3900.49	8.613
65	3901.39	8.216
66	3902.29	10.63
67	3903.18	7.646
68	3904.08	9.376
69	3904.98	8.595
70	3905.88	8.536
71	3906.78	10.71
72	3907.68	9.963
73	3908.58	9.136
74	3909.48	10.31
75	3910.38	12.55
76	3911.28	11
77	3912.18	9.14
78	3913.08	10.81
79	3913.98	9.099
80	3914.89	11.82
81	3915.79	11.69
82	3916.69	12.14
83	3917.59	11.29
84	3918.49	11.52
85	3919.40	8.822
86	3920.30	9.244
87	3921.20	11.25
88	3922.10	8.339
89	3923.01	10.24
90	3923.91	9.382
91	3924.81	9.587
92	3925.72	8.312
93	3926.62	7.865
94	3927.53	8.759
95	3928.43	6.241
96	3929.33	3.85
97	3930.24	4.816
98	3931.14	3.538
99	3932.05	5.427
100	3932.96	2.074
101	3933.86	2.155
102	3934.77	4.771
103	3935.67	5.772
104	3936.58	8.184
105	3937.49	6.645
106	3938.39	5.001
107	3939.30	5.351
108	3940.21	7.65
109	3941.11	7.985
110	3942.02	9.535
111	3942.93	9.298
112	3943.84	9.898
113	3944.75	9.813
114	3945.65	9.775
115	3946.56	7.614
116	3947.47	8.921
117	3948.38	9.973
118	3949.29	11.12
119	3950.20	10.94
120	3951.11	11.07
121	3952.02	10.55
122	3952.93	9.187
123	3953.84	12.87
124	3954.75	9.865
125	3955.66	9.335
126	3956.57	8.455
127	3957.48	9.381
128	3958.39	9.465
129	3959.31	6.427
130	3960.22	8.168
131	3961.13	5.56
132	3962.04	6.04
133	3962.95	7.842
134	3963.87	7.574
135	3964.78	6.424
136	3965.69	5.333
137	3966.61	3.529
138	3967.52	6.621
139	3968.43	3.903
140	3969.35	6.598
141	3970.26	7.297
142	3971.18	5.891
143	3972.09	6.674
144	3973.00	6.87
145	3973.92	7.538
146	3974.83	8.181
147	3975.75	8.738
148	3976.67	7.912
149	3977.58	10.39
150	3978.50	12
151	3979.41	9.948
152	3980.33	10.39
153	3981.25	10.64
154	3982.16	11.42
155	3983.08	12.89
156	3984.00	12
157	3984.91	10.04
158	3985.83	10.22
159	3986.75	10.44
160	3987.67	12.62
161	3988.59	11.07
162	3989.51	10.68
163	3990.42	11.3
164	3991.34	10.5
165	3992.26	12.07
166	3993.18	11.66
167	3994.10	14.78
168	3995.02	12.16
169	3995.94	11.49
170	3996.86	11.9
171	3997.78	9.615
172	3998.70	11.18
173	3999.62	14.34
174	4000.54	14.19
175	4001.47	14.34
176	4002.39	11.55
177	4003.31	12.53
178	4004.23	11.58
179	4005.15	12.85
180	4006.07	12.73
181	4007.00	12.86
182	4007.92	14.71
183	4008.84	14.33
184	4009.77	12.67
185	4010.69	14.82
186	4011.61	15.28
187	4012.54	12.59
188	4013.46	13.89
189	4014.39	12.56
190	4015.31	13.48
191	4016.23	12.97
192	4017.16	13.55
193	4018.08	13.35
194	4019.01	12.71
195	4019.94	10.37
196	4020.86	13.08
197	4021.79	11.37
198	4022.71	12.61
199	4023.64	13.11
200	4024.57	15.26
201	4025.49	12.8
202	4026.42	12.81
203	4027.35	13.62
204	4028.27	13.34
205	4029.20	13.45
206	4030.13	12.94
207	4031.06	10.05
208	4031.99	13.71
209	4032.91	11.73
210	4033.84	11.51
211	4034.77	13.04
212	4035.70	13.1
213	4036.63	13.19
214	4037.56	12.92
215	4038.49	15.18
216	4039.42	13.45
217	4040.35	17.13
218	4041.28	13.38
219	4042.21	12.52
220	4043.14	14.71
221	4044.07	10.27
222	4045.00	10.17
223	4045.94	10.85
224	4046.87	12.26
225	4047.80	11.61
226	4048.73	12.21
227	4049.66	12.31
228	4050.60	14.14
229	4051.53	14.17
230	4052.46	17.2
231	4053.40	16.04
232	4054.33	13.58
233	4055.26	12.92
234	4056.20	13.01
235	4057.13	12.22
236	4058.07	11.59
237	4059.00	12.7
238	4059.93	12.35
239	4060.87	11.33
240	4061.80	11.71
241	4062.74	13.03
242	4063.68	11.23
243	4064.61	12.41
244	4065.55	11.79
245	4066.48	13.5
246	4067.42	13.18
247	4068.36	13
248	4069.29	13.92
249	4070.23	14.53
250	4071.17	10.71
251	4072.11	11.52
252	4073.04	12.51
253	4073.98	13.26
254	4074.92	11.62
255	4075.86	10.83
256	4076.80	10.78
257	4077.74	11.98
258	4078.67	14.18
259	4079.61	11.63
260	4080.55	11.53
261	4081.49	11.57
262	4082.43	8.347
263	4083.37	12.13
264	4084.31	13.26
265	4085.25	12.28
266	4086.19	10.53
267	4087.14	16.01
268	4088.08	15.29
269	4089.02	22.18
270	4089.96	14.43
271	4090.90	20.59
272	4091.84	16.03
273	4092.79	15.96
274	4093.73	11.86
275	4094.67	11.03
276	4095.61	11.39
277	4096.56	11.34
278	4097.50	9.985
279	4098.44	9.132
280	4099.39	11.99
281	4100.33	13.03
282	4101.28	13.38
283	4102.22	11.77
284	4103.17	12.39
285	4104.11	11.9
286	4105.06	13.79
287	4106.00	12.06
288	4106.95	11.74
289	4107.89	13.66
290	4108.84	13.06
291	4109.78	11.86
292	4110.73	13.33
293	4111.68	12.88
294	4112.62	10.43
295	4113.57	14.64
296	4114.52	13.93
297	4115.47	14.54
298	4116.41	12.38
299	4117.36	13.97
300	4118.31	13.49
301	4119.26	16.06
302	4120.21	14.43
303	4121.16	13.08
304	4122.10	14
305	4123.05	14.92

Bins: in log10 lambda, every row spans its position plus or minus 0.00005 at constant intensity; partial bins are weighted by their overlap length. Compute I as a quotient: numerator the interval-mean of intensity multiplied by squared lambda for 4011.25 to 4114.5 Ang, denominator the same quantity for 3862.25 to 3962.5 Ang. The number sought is 1.6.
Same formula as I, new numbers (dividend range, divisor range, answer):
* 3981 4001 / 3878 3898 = 1.50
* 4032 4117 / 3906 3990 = 1.58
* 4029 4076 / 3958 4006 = 1.36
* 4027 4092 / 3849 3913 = 1.62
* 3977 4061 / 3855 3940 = 1.58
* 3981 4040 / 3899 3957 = 1.50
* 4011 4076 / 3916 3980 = 1.69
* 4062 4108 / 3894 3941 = 1.65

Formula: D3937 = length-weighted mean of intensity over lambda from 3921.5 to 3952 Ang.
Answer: 7.64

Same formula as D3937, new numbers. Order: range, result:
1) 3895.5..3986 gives 8.58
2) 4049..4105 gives 12.9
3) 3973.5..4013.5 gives 11.8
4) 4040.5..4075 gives 12.7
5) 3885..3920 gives 9.43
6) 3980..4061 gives 12.7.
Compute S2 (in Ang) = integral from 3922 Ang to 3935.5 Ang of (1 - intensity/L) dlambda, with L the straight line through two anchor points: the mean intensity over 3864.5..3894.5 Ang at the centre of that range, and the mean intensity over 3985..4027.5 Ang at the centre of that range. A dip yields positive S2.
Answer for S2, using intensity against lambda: 5.12 Ang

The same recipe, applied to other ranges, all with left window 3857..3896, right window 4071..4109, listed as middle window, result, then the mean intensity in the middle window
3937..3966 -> 4.3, 8.55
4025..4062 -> -3.4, 12.9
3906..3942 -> 4.4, 8.28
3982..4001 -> -1.6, 11.7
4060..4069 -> -0.1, 12.4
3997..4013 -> -2.8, 13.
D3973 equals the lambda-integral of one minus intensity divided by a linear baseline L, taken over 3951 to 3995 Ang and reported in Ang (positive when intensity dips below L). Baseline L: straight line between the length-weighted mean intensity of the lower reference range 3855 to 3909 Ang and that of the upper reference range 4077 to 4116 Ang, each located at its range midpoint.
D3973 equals 5.9 Ang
